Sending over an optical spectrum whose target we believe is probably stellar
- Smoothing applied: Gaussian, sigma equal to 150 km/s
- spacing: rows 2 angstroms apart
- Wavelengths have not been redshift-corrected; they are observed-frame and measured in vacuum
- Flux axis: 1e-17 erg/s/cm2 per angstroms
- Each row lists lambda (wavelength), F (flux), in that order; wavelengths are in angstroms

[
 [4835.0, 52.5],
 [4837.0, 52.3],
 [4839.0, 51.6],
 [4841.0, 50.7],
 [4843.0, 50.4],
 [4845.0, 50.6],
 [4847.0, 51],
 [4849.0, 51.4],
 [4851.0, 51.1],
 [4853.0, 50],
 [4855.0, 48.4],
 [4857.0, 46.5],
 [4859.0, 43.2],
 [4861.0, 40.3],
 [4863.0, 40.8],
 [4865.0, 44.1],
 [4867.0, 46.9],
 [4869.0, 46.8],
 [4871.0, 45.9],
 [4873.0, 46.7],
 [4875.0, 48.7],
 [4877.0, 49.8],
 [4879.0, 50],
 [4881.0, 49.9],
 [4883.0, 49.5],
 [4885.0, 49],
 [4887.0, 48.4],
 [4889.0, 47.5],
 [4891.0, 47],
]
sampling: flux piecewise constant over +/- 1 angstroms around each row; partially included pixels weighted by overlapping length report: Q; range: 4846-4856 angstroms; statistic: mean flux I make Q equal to 50.4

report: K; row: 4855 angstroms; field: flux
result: 48.4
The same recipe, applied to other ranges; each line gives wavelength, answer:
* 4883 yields 49.5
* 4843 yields 50.4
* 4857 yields 46.5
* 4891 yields 47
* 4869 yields 46.8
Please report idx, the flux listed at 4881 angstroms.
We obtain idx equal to 49.9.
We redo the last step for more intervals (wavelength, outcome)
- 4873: 46.7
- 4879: 50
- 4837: 52.3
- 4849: 51.4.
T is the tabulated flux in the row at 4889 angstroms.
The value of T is 47.5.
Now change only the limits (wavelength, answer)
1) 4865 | 44.1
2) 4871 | 45.9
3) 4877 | 49.8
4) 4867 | 46.9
